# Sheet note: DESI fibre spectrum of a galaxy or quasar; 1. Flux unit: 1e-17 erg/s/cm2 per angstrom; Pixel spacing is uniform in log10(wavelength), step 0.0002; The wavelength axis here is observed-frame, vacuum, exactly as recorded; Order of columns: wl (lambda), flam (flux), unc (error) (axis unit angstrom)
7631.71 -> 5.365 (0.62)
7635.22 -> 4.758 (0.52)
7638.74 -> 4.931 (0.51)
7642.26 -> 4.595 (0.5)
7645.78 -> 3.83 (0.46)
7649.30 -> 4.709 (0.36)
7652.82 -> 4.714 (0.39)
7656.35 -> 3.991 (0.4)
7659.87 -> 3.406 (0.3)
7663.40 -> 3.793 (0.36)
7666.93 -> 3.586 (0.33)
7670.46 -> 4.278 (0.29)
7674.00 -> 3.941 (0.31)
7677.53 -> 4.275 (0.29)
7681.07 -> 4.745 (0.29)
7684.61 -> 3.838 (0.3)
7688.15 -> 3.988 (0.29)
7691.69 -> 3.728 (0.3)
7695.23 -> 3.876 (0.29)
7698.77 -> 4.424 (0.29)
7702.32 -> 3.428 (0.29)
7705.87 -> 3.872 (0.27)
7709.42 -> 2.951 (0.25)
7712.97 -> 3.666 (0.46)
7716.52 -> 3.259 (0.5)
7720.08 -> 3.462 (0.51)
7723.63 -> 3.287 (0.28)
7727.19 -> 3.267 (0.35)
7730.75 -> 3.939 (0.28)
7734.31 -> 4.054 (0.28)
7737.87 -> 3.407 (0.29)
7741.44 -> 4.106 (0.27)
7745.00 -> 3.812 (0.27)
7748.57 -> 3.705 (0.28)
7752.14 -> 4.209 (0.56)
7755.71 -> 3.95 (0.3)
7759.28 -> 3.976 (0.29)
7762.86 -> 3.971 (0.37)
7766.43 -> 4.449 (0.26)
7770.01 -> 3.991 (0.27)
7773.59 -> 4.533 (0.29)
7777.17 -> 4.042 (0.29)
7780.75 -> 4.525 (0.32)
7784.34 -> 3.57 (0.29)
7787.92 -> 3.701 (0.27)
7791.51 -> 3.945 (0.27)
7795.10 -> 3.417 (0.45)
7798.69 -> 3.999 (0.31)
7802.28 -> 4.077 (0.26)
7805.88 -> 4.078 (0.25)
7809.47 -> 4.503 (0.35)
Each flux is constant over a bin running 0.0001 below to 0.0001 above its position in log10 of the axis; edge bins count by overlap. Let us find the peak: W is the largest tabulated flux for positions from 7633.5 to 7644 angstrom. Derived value 4.931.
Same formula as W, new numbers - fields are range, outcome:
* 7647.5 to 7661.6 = 4.714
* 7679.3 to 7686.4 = 4.745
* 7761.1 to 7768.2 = 4.449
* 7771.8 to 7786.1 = 4.533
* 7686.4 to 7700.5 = 4.424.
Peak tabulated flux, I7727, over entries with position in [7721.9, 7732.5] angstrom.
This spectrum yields 3.939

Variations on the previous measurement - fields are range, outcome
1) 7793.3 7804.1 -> 4.077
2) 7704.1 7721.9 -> 3.872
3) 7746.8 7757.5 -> 4.209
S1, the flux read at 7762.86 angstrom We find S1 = 3.971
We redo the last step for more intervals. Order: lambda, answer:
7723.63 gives 3.287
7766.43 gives 4.449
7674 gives 3.941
